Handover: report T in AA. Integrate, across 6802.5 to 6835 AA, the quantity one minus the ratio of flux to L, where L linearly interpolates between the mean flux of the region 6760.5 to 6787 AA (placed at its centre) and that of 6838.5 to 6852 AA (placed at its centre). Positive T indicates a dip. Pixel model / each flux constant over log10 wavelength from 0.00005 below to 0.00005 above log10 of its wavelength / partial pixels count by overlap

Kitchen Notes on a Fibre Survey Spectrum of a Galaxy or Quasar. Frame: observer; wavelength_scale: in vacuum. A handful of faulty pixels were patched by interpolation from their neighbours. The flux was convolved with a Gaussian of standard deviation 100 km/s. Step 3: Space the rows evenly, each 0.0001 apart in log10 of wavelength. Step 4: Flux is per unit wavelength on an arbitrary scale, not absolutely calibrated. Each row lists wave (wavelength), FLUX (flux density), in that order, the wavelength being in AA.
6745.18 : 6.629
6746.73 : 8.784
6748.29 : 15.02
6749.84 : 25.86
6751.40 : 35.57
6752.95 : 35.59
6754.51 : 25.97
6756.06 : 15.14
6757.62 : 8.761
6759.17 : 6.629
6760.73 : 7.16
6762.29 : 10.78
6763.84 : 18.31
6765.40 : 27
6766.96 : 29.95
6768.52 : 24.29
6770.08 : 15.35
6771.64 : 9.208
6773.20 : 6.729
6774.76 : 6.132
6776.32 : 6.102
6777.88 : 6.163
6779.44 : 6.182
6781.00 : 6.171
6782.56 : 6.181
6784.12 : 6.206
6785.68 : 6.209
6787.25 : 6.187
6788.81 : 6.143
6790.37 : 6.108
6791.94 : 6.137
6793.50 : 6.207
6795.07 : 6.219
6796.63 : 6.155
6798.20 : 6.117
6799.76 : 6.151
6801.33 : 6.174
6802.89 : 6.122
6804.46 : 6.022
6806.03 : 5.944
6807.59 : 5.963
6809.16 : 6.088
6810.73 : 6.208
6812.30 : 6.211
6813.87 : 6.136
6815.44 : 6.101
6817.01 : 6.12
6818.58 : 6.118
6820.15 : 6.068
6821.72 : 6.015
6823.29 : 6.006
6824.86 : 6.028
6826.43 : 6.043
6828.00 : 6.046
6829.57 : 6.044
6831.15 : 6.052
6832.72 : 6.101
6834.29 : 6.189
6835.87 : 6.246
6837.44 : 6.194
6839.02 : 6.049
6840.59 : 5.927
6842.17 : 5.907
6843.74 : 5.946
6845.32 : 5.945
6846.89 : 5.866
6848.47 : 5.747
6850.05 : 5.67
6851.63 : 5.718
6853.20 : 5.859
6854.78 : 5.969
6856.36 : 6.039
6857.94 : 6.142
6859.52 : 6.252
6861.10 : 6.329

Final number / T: 7.6 AA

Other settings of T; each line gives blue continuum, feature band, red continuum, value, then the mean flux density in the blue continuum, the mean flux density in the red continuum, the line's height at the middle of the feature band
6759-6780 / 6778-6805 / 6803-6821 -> 9.1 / 13.1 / 6.09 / 9.47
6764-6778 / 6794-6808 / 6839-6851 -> 6.5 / 15.1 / 5.87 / 11.4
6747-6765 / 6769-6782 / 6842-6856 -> 6.4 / 18.5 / 5.85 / 15.9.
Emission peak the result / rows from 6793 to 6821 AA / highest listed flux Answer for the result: 6.219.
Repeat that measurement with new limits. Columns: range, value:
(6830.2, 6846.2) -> 6.246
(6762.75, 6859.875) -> 29.95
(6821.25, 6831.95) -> 6.052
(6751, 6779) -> 35.59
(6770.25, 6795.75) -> 9.208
